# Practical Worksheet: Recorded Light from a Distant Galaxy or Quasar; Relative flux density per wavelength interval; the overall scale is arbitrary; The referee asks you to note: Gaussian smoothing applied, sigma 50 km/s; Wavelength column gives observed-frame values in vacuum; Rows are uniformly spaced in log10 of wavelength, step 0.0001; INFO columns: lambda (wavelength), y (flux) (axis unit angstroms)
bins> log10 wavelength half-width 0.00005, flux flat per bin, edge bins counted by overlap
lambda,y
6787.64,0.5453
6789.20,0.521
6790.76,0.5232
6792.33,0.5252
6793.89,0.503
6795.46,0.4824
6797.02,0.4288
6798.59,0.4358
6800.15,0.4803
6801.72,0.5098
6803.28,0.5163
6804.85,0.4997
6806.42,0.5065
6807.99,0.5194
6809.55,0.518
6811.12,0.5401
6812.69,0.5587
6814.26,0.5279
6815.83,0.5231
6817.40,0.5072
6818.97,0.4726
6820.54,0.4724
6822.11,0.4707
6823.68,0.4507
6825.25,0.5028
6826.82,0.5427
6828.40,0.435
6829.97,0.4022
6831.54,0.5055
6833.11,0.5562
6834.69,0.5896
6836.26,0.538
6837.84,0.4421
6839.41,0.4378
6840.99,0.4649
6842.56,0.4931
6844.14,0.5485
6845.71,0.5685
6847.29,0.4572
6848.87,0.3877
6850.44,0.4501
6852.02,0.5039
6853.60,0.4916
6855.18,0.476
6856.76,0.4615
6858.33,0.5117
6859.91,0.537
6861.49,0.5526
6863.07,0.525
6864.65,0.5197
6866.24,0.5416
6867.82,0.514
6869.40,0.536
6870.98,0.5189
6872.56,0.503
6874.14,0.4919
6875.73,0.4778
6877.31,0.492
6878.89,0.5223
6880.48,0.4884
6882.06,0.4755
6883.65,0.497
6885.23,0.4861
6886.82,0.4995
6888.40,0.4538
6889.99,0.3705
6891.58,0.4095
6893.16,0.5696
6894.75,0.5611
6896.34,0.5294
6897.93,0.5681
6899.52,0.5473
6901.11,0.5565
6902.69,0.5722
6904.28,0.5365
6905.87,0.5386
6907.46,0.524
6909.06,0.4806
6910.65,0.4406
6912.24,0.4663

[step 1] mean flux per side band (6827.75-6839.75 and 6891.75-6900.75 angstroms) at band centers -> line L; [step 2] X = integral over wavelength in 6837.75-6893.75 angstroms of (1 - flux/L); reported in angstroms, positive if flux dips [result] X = 2.9 angstroms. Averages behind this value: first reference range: 0.491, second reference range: 0.545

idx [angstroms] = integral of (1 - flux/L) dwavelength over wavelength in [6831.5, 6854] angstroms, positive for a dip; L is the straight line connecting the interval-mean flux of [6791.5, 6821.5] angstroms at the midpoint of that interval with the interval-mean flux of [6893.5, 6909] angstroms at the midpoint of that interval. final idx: 1.0 angstroms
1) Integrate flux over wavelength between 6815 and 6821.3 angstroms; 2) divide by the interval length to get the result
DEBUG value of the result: 0.494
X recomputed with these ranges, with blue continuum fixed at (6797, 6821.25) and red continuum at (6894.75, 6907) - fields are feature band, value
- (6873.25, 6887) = 1.2 angstroms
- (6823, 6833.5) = 0.6 angstroms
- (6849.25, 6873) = 1.0 angstroms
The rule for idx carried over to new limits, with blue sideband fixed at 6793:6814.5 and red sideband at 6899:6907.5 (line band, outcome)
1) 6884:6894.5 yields 1.4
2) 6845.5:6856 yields 1.0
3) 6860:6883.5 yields 1.0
